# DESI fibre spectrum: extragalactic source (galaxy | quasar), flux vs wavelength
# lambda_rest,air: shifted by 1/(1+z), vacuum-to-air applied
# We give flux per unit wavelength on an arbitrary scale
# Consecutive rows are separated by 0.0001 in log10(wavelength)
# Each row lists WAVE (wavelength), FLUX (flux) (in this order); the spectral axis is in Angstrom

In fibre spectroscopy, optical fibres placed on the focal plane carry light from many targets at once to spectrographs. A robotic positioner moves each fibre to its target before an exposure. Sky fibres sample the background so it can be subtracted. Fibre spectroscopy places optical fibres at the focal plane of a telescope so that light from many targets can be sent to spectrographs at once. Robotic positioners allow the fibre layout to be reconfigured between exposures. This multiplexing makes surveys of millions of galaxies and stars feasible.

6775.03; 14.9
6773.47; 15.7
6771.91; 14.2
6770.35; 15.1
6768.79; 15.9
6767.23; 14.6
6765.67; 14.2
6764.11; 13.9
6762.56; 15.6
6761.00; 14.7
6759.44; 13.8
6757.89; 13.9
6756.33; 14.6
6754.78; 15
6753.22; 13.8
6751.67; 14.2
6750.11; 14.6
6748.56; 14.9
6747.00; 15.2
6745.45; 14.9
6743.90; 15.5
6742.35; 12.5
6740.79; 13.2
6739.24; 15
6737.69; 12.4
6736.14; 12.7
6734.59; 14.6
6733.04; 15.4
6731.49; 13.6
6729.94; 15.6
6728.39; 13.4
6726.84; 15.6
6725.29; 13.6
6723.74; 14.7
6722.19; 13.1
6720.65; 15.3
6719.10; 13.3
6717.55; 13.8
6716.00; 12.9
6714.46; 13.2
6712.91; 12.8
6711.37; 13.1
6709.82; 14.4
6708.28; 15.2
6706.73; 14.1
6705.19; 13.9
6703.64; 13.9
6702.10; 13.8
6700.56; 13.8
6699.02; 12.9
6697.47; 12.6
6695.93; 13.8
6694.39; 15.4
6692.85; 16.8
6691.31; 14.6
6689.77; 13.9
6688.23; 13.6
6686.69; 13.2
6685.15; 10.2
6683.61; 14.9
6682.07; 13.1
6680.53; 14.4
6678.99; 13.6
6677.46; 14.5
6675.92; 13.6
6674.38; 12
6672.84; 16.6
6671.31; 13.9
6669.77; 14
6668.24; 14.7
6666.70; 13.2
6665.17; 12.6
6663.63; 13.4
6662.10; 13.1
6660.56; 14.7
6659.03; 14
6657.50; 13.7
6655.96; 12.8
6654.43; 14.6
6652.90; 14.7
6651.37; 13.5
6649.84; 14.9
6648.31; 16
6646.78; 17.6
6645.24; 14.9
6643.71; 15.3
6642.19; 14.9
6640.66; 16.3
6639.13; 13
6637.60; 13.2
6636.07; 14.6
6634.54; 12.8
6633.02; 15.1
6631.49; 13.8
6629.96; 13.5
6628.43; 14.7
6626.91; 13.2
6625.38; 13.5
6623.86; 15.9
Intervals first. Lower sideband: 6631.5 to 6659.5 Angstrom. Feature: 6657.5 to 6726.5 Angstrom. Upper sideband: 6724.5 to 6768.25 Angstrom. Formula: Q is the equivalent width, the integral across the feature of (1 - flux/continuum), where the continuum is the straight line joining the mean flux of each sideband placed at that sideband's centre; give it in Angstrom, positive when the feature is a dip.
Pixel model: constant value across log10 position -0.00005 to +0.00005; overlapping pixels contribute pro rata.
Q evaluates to 2.91 Angstrom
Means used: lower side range 14.5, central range 13.8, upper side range 14.3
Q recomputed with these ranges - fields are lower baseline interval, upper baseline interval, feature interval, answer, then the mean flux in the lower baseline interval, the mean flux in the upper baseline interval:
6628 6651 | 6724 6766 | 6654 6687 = 2.1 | 14.7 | 14.3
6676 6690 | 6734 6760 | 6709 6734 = -0.2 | 13.5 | 14.2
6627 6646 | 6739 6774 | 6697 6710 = 0.5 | 14.3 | 14.5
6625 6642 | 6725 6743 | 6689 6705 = -0.2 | 14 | 14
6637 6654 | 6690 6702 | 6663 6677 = 0.8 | 14.9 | 14.2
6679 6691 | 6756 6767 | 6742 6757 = -0.4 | 13.4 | 14.4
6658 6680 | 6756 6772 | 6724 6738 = 0.2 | 13.9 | 14.6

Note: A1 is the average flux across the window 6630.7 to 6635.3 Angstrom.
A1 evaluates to 13.9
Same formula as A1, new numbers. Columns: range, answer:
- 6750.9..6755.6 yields 14.4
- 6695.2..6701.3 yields 13.3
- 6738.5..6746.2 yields 14.2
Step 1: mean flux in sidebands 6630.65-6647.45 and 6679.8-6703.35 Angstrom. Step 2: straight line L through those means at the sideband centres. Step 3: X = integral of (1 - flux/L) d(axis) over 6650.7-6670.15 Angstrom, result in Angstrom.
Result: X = 0.74 Angstrom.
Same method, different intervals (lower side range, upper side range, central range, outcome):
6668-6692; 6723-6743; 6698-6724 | 0.33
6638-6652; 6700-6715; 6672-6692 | 0.91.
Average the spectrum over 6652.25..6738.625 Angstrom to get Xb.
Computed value 13.9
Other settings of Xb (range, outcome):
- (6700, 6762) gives 14.1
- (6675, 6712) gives 13.9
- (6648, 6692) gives 13.8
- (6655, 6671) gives 13.6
